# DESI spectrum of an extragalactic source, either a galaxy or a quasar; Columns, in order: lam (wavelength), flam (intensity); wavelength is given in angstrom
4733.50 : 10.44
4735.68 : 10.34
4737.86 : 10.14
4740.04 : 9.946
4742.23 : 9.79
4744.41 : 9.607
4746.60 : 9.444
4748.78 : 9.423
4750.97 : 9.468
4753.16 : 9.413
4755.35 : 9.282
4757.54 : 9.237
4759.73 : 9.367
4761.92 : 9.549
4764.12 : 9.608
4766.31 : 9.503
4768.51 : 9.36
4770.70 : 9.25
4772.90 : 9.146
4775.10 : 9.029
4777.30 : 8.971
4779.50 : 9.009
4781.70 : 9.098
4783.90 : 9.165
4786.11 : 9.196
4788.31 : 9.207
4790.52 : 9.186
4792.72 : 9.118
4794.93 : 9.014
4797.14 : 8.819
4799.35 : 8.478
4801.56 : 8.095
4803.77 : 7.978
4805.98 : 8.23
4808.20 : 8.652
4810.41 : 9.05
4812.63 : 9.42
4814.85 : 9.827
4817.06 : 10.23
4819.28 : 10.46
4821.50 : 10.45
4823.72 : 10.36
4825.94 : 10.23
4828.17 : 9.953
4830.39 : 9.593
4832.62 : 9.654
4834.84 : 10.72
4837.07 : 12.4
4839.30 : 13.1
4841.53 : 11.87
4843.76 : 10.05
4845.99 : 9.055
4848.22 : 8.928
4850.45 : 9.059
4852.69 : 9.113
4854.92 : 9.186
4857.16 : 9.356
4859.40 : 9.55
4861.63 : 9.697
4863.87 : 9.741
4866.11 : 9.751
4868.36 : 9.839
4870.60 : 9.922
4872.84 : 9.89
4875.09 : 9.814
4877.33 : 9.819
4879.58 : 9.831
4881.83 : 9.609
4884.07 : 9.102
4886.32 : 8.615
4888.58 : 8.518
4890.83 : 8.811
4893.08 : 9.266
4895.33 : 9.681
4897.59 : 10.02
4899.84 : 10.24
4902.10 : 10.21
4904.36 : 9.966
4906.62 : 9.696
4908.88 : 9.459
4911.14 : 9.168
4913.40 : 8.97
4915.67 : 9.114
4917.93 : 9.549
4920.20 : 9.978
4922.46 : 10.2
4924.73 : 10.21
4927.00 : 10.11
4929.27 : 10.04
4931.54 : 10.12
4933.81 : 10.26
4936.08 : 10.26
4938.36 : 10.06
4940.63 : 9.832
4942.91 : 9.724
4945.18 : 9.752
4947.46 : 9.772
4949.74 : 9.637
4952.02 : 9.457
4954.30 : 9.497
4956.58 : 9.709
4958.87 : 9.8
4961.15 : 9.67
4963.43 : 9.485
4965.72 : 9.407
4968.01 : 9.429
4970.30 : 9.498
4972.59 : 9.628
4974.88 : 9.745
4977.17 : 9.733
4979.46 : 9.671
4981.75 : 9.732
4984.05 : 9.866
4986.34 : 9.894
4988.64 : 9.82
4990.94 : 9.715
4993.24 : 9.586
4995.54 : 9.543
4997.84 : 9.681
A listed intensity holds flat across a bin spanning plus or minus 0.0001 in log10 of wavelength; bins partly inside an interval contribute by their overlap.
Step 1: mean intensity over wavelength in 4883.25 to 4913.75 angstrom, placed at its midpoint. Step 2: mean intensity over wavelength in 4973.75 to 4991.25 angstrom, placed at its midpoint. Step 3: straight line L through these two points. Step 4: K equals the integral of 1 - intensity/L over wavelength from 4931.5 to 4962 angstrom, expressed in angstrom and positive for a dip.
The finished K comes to -0.6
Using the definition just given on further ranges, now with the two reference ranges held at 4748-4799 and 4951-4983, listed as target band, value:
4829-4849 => -2.7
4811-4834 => -1.7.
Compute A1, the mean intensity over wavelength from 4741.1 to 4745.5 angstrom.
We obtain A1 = 9.7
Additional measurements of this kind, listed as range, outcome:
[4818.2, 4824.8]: 10.4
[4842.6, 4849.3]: 9.37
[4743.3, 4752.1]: 9.49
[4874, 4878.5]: 9.82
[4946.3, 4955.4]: 9.59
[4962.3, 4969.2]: 9.43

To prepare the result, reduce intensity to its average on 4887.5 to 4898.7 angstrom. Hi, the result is 9.26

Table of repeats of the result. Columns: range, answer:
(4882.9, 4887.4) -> 8.89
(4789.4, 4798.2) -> 9.03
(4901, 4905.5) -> 10.1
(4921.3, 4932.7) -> 10.1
